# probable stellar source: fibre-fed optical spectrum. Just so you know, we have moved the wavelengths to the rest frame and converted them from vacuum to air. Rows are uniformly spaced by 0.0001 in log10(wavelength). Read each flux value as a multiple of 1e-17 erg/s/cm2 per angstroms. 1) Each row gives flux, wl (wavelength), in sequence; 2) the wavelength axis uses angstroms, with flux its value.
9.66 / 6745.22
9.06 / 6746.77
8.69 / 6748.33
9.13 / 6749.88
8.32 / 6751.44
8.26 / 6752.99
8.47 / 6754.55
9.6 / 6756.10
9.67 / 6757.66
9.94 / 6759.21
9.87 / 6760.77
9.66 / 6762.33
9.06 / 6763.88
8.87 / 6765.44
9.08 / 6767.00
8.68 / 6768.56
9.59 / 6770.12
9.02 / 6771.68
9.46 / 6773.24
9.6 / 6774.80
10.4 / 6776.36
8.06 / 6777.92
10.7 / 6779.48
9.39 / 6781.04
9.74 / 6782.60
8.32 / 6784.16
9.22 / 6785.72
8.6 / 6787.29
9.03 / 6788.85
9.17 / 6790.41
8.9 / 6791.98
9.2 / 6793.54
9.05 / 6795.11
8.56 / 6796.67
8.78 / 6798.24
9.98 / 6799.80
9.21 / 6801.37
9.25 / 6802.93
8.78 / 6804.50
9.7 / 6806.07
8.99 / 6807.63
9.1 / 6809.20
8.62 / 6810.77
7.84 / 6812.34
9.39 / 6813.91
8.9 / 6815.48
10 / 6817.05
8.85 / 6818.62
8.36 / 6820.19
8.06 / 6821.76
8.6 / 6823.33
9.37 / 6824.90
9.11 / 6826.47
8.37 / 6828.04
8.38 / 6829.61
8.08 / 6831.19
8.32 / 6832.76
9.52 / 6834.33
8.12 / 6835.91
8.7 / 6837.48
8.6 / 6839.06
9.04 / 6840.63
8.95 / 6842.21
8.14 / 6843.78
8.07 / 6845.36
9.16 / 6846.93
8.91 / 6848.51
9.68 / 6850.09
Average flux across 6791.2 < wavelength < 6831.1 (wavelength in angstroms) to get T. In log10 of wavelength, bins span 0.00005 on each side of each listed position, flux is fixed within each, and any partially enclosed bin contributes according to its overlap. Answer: 8.92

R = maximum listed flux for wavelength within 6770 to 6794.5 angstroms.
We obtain 10.7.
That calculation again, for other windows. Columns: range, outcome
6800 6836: 10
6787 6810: 9.98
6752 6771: 9.94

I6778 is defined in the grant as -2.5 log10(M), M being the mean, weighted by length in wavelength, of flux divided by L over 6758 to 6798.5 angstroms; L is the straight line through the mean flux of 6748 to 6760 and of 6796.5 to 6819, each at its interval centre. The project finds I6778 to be -0.02 mag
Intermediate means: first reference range 9.02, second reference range 9.08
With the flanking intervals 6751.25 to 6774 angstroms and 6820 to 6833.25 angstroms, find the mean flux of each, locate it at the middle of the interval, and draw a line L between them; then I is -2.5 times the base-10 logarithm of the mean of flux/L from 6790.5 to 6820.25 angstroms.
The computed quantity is -0.04 mag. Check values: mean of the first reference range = 9.19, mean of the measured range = 9.04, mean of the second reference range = 8.53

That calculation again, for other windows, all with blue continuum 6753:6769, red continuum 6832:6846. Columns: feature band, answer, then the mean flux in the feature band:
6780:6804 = -0.013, 9.11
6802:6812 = -0.018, 9.02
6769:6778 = -0.033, 9.43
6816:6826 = -0.015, 8.89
